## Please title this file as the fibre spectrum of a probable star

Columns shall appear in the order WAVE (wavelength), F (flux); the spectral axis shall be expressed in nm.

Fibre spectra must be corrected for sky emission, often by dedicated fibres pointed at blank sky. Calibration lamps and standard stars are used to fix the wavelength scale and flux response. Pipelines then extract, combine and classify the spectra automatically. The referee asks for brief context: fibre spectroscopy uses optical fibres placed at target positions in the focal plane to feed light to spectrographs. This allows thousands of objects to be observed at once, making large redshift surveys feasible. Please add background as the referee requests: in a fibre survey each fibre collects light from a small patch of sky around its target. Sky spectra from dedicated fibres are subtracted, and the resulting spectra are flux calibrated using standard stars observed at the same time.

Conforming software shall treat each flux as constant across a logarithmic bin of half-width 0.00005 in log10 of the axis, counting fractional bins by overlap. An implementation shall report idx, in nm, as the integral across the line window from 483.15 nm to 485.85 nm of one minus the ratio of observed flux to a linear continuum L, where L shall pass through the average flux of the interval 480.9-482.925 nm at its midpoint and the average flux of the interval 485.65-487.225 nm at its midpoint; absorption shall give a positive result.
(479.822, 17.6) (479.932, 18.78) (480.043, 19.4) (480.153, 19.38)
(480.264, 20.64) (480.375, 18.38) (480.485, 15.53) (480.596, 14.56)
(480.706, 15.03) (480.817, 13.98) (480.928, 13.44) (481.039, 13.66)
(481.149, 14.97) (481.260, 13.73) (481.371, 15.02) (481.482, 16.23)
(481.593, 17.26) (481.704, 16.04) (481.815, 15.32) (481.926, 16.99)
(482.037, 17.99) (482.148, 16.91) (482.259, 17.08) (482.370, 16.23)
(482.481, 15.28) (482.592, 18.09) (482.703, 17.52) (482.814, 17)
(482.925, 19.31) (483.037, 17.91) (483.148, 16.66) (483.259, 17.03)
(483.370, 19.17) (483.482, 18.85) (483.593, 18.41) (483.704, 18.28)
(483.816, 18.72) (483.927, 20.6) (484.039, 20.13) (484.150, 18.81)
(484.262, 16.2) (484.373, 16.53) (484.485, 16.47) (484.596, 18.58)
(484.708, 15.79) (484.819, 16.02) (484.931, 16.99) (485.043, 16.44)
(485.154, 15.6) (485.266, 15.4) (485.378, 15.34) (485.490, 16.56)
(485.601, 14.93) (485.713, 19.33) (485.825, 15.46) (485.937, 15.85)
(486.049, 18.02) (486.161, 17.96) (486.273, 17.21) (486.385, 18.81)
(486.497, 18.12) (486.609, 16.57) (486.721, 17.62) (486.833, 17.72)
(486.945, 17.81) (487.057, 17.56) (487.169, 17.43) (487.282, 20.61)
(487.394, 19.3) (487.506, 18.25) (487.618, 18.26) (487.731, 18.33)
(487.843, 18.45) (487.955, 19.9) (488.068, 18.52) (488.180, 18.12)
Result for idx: -0.06 nm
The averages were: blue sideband 16.2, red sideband 17.5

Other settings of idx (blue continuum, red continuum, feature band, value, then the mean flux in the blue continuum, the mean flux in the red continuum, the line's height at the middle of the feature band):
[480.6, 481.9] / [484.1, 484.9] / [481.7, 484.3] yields -0.276 nm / 15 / 16.9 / 16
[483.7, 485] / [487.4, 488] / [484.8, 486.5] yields 0.129 nm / 17.7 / 18.7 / 18.1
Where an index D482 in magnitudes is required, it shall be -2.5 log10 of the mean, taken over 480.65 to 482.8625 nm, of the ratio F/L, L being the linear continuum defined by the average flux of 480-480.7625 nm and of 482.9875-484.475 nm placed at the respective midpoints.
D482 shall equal 0.12 mag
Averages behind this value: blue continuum 17.5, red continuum 18.2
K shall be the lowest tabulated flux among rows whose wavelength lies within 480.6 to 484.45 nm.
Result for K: 13.44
